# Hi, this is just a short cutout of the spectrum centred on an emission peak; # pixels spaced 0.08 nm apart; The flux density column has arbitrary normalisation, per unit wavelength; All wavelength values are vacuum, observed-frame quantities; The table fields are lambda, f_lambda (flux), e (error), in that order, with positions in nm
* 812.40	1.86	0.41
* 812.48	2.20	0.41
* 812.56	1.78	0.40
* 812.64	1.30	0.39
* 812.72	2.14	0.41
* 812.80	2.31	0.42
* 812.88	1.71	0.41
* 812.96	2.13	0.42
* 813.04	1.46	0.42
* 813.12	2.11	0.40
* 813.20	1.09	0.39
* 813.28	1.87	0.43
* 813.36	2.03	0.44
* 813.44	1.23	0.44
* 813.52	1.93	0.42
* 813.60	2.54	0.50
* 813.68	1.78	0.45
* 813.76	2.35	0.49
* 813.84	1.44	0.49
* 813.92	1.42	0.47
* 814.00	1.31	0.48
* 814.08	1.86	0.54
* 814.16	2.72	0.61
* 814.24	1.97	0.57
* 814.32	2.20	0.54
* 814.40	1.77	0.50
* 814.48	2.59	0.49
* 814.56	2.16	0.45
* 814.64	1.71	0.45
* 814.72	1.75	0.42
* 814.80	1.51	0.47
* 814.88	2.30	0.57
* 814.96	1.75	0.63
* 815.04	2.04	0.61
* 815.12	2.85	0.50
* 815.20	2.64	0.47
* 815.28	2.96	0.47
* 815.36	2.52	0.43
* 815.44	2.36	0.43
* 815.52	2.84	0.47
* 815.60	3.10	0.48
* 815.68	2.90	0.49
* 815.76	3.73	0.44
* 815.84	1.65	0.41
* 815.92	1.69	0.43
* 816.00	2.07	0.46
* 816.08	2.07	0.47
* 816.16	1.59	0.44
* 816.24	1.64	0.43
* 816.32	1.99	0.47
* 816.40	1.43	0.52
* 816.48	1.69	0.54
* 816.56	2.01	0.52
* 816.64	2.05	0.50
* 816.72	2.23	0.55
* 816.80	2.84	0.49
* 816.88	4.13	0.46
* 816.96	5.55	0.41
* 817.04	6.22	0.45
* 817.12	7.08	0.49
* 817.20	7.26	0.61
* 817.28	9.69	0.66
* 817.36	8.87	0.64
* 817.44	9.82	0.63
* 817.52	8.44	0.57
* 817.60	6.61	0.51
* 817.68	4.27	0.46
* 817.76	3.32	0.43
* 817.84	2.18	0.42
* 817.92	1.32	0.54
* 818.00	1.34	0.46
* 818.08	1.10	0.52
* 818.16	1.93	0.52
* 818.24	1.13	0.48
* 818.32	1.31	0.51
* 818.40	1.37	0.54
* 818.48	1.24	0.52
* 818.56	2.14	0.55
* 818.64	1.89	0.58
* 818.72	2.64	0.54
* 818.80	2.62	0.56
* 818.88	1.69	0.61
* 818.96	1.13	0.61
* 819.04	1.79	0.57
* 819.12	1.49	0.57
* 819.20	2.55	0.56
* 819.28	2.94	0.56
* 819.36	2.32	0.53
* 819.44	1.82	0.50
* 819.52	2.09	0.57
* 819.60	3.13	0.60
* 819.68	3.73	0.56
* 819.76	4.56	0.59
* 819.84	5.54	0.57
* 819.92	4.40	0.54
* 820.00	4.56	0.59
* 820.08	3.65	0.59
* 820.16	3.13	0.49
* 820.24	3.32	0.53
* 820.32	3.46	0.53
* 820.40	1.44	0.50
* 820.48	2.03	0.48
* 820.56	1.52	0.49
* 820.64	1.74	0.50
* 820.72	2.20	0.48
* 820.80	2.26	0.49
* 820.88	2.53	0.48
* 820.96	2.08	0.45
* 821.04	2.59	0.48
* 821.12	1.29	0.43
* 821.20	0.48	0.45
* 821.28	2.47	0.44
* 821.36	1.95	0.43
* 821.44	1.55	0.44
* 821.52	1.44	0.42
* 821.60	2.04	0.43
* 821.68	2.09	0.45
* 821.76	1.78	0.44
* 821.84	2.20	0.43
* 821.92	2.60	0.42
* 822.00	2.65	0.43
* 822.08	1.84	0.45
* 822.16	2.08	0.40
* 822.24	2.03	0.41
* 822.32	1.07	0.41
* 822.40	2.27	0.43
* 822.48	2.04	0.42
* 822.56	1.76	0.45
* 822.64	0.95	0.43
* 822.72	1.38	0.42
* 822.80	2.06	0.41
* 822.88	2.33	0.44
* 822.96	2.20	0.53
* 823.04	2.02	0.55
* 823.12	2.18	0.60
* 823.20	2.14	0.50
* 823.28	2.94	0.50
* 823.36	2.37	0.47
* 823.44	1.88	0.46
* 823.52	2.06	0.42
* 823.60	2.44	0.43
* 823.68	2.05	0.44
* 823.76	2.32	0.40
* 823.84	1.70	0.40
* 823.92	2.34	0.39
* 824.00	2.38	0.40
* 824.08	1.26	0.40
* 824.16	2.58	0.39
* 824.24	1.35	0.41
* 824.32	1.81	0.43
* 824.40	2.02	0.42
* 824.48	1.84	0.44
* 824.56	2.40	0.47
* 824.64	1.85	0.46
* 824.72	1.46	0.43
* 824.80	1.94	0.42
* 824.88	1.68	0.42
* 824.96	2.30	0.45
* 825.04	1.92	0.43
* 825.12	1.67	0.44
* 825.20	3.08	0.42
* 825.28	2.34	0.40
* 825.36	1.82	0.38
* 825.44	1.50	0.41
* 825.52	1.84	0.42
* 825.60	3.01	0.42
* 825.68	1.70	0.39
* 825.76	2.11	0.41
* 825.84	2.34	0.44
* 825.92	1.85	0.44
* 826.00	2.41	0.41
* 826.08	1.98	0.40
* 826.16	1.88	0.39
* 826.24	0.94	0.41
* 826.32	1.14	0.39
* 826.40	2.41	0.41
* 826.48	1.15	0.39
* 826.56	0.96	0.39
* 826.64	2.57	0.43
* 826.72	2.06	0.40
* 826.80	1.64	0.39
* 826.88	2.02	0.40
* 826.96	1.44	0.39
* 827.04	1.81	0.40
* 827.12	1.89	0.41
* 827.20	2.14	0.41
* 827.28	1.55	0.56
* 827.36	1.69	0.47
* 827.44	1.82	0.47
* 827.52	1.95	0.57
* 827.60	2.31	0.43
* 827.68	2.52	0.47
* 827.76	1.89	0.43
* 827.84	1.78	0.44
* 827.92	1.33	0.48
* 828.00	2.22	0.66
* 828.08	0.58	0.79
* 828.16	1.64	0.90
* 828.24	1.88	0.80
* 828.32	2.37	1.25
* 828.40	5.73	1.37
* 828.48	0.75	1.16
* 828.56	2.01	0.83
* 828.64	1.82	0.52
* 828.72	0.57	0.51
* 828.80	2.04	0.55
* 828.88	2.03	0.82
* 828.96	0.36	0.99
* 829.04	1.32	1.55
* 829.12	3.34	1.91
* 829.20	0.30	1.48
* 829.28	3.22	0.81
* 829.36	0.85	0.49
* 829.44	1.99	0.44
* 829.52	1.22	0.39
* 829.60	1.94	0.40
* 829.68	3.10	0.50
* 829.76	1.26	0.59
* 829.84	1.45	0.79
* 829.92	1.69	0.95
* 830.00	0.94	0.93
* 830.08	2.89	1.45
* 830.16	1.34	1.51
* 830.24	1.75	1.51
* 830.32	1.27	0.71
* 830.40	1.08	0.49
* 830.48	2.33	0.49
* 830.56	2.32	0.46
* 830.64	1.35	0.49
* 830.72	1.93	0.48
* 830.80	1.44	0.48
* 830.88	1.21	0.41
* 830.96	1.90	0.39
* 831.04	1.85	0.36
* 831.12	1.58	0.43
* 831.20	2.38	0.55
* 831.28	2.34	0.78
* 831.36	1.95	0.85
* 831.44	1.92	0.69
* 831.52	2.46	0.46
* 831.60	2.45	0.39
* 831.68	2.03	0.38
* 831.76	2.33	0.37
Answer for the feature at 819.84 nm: [N II]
